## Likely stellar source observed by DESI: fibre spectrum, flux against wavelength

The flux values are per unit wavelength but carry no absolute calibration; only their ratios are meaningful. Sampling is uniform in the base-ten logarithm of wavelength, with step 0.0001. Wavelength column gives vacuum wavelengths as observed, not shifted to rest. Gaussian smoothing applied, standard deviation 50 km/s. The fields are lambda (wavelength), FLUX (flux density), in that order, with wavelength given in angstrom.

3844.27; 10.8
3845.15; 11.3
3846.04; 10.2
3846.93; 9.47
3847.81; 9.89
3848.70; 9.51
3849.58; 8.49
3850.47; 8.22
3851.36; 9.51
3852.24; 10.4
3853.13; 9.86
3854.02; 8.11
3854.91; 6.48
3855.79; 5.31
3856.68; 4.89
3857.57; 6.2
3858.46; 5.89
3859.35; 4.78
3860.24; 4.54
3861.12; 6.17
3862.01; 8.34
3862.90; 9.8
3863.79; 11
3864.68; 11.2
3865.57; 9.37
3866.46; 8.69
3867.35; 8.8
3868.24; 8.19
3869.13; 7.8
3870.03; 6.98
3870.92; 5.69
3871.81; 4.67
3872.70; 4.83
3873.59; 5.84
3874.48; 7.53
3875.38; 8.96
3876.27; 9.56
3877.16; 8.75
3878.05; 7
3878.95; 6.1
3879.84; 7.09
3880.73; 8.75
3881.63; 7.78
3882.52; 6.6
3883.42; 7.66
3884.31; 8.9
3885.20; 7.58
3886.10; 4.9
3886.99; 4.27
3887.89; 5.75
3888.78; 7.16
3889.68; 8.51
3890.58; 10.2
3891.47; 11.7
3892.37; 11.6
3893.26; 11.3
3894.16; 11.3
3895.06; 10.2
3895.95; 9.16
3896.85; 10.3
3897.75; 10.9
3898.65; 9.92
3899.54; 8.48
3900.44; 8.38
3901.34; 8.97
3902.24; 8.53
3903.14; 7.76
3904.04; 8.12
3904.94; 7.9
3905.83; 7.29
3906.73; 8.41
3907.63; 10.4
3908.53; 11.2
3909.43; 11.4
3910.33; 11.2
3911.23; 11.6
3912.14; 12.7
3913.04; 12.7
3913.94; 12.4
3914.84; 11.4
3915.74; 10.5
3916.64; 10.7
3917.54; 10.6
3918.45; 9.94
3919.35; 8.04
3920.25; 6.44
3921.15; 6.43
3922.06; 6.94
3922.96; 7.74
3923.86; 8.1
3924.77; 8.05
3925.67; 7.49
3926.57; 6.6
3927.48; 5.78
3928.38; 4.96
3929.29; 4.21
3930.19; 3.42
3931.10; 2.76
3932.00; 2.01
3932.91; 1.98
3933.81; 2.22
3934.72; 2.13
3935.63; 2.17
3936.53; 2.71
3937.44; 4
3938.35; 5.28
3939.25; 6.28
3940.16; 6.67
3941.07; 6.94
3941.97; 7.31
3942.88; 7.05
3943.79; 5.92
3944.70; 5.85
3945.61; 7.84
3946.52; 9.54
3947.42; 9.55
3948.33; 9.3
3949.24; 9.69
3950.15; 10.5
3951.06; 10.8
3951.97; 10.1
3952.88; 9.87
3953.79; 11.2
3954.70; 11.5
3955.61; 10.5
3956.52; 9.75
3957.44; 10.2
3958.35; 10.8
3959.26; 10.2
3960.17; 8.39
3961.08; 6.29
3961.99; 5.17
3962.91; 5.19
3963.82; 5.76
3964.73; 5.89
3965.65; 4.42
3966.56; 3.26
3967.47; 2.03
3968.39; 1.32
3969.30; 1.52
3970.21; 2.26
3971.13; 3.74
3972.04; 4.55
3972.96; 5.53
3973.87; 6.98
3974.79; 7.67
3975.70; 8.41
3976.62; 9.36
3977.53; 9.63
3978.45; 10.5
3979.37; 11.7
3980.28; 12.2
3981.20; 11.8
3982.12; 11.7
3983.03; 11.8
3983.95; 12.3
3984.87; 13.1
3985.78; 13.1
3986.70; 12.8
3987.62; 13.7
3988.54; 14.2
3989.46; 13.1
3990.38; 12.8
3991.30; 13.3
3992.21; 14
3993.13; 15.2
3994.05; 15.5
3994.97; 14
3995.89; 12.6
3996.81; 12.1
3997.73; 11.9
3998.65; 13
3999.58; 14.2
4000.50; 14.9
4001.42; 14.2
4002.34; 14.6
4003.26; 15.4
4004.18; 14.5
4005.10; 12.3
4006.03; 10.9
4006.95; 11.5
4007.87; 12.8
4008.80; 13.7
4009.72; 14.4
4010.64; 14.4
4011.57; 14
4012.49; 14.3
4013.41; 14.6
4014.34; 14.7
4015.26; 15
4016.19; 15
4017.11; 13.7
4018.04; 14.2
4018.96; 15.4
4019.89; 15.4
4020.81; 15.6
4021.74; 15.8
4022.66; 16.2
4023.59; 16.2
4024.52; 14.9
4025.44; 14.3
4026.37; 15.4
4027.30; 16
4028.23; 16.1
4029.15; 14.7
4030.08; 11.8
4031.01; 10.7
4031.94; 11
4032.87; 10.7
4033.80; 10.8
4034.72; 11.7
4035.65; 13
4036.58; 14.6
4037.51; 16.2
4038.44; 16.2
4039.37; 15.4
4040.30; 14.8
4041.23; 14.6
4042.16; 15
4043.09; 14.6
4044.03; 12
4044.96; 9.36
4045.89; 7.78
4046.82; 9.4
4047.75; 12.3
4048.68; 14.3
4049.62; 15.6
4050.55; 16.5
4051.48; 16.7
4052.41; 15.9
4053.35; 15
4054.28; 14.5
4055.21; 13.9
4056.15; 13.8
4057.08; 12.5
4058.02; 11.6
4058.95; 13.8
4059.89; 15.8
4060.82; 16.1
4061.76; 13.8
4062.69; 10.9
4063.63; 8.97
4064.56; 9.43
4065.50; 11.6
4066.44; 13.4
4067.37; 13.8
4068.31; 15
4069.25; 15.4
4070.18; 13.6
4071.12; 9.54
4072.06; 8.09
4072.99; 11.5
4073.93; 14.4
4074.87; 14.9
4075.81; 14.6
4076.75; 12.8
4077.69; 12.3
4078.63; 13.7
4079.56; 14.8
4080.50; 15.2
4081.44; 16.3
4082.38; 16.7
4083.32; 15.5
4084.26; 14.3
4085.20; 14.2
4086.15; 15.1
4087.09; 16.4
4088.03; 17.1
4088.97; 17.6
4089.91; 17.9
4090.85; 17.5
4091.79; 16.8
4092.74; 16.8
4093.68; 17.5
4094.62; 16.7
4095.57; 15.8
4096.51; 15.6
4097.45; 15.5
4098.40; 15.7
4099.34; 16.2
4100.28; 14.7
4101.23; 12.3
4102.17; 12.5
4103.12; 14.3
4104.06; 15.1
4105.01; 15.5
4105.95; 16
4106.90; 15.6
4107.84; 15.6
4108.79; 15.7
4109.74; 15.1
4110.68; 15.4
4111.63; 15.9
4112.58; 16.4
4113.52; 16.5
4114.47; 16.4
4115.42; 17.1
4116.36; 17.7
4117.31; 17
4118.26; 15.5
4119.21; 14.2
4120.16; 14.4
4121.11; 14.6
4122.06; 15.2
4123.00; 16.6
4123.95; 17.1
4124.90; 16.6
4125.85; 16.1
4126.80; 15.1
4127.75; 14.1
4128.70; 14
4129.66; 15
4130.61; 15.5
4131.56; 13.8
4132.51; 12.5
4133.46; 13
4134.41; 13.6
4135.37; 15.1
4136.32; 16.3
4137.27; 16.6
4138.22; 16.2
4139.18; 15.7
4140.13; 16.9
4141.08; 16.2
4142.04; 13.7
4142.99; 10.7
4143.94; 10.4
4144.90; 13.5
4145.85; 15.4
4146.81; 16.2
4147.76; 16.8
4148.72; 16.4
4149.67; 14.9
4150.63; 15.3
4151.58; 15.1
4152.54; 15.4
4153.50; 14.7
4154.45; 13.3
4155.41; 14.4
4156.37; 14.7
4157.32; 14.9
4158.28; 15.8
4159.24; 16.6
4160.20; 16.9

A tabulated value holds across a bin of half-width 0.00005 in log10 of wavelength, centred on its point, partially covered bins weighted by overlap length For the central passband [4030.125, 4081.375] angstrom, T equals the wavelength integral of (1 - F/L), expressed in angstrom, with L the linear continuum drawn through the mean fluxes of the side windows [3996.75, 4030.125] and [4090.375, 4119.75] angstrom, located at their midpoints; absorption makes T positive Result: 6.0 angstrom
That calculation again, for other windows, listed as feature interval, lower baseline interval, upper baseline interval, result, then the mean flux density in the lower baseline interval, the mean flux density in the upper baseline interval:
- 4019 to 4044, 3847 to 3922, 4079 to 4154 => -2.7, 8.56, 15.4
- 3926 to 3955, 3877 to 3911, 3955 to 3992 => 7.7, 8.74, 8.73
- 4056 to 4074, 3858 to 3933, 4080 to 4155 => 1.4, 8.17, 15.4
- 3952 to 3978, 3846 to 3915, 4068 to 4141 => 9.7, 8.54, 15.2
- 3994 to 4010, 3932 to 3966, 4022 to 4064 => -3.8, 7.21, 13.7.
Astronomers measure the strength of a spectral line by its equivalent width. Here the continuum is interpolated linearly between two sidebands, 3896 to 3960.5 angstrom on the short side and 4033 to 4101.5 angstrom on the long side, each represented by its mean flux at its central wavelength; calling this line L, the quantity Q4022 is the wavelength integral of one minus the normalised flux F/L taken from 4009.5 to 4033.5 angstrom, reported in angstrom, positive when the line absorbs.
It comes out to -4.4 angstrom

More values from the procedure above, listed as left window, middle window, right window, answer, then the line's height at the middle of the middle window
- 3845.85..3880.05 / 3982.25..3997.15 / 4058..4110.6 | -2.1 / 11.7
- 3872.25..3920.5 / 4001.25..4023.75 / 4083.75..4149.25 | -3.5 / 12.4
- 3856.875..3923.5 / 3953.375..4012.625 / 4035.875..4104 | 5.6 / 11.5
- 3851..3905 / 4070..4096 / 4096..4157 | -1.9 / 13.9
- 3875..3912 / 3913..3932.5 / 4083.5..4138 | 4.5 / 9.75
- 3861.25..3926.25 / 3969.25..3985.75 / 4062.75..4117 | 3.6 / 11.3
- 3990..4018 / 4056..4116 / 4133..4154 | -0.8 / 14.5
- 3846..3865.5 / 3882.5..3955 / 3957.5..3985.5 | -2.6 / 7.78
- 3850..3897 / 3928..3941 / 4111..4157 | 8.0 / 9.61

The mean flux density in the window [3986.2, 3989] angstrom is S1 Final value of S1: 13.5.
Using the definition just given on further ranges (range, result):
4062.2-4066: 10.3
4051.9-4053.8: 15.5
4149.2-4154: 15.1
